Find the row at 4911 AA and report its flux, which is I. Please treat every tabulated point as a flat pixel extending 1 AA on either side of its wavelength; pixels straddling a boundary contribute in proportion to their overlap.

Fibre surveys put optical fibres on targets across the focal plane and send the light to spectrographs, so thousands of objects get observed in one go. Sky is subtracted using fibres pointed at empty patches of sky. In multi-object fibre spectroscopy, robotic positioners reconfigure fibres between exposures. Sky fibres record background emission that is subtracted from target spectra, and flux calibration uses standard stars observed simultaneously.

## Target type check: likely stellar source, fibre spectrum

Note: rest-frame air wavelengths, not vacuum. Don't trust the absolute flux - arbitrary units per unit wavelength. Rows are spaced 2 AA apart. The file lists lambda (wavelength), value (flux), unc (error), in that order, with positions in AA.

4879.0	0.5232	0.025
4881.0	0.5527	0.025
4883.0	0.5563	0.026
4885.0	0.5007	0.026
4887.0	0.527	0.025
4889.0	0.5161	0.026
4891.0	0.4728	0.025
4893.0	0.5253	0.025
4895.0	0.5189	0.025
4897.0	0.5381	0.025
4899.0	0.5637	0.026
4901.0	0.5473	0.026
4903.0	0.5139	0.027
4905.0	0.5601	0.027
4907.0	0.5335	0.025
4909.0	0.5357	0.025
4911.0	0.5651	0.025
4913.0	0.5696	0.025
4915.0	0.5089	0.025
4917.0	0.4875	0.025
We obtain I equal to 0.5651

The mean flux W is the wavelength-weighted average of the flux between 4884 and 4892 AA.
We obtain 0.504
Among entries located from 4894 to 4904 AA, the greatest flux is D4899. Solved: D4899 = 0.5637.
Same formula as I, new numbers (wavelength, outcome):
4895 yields 0.5189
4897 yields 0.5381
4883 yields 0.5563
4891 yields 0.4728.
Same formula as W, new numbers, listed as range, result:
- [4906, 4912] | 0.545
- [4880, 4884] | 0.554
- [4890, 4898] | 0.514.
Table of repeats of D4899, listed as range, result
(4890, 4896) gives 0.5253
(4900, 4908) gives 0.5601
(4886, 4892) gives 0.527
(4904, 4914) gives 0.5696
